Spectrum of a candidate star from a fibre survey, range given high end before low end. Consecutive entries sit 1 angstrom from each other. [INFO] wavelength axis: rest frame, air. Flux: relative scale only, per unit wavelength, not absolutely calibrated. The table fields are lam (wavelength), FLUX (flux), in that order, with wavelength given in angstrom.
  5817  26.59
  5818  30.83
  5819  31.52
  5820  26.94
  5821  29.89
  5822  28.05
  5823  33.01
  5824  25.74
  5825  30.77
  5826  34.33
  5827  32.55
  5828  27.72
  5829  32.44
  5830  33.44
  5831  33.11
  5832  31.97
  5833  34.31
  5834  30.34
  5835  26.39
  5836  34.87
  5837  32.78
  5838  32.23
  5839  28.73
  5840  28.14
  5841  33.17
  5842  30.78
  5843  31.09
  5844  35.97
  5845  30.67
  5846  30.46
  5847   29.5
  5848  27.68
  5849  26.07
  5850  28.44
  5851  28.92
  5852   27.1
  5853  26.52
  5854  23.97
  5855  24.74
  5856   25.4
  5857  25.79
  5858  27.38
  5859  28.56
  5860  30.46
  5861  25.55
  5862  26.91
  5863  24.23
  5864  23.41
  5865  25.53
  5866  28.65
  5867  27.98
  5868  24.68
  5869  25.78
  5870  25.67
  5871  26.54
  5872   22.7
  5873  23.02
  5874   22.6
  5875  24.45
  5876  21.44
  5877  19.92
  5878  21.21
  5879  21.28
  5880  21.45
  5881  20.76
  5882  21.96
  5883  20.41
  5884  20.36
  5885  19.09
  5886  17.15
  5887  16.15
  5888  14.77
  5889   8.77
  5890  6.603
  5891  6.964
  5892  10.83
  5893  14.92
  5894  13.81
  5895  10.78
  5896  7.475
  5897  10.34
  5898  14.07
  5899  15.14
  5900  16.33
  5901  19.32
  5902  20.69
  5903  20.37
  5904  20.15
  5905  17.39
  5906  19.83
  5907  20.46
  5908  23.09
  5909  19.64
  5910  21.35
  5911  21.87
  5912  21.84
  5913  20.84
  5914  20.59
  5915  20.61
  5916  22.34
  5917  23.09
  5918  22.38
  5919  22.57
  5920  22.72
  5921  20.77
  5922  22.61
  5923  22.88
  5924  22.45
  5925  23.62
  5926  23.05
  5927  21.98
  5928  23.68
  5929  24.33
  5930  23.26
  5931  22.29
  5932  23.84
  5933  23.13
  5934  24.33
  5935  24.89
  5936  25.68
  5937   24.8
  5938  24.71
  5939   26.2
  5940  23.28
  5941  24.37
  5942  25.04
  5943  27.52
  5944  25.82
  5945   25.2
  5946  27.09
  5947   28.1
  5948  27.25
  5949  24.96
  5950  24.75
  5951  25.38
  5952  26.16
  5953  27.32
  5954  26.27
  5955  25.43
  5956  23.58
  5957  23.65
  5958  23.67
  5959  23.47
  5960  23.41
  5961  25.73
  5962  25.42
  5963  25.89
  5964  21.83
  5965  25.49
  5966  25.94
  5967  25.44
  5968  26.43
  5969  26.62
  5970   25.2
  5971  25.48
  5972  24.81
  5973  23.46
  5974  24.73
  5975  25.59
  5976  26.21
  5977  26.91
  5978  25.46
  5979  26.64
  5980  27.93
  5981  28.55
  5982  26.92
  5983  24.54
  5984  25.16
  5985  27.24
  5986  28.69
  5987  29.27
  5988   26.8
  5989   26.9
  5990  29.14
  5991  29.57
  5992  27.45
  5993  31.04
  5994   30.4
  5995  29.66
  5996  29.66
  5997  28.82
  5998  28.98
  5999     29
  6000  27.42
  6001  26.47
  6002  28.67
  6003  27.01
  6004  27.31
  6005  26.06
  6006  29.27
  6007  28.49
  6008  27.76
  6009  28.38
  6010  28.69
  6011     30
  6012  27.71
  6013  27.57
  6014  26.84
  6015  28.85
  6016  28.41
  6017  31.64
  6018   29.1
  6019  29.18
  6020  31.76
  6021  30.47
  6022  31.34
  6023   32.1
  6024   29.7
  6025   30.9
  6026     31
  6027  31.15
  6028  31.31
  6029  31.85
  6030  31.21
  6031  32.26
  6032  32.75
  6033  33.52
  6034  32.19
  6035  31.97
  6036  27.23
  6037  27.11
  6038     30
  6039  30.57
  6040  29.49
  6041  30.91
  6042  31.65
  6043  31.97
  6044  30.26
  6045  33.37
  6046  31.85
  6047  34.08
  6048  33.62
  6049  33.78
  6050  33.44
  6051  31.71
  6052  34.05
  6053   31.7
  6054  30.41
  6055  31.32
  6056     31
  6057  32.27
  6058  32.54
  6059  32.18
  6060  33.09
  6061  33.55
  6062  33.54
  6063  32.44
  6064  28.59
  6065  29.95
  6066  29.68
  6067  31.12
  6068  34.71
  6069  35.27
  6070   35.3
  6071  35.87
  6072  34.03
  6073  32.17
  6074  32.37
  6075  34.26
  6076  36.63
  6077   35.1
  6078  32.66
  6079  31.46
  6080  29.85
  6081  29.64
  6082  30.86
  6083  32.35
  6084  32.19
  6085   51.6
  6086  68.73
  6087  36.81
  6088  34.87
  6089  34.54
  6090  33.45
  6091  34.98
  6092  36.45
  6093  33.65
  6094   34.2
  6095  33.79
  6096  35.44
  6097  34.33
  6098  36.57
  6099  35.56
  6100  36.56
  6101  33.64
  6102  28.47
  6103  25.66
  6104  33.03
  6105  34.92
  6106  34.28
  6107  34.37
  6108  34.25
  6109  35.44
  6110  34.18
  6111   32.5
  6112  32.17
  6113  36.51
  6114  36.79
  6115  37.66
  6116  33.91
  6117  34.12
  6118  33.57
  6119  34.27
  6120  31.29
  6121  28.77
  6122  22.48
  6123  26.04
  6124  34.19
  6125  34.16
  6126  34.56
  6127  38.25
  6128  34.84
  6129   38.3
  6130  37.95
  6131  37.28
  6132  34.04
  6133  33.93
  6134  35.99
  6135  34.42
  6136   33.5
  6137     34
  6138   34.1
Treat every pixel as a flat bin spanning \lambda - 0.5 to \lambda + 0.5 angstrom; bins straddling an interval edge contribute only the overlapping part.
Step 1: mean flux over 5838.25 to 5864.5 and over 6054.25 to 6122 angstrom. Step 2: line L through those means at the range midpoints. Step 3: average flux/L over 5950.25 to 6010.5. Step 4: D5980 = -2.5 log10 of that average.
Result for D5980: 0.17 mag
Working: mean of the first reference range 28.1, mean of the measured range 26.7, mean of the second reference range 34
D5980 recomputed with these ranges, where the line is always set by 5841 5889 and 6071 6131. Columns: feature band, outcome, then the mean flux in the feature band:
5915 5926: 0.21 mag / 22.5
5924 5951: 0.13 mag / 24.7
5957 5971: 0.16 mag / 24.9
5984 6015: 0.08 mag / 28.3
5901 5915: 0.28 mag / 20.6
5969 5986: 0.14 mag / 26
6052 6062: 0.02 mag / 32.2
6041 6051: -0.01 mag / 32.5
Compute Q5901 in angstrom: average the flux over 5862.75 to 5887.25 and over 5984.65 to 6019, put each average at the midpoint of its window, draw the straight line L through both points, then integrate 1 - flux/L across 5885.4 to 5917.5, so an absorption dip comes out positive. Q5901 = 9.6 angstrom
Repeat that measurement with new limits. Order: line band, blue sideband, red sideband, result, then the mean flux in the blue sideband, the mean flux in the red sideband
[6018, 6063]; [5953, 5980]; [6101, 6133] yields -3.6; 25.2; 33.5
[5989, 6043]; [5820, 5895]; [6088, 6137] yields 1.9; 25.4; 34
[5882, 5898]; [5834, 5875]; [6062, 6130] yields 8.4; 27.7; 34.2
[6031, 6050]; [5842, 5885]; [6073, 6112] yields 0.7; 25.6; 34.9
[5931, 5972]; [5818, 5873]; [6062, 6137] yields 7.8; 28.8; 34.3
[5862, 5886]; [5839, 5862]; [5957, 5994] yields 4.2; 28.4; 26.2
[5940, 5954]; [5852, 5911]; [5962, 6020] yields -0.8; 20.5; 27.4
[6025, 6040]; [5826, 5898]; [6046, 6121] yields 0.4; 24.4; 34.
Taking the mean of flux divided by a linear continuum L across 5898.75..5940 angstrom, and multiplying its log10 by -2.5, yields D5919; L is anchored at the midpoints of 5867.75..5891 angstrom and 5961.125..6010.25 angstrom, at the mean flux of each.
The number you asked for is 0.032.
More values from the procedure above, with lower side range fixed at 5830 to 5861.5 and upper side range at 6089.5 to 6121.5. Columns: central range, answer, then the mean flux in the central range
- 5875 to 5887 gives 0.42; 20.4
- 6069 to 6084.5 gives 0.01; 33.1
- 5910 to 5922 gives 0.37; 21.8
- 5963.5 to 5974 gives 0.25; 25.1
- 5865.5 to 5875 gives 0.18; 25.2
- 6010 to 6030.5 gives 0.08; 30.1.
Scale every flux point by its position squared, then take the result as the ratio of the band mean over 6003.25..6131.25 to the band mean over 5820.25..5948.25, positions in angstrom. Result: 1.45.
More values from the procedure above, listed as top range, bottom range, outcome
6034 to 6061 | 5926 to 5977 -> 1.31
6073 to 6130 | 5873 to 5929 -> 1.94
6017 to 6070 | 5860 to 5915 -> 1.69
